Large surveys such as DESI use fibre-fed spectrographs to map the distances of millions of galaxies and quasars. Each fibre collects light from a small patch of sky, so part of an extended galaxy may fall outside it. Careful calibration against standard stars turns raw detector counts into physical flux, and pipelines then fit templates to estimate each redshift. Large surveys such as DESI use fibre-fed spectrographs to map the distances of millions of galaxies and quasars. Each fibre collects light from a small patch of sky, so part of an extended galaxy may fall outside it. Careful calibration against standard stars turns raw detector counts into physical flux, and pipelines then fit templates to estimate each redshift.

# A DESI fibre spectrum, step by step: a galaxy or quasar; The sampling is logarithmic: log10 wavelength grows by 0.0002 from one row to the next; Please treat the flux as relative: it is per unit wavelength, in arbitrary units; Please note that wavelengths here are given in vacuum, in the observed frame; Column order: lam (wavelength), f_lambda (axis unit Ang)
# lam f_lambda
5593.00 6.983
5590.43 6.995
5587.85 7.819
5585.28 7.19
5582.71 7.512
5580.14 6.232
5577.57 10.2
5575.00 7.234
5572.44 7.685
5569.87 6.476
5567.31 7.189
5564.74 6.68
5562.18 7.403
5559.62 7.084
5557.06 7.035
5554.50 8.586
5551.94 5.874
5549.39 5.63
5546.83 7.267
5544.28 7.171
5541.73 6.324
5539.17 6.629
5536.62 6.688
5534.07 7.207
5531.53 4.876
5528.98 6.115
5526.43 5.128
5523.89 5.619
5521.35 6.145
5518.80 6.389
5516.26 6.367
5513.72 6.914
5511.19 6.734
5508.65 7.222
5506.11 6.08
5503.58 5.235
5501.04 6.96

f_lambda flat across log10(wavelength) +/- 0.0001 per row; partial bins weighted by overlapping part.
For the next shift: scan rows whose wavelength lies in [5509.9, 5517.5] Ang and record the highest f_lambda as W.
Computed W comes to 6.914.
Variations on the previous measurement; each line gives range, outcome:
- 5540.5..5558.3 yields 8.586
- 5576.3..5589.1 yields 10.2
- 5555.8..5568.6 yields 7.403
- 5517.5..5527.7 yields 6.389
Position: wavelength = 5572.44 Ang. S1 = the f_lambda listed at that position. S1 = 7.685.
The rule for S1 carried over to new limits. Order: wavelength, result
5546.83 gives 7.267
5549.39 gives 5.63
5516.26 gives 6.367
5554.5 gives 8.586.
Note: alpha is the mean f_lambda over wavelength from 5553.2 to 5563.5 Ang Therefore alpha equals 7.52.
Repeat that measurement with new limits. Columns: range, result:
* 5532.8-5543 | 6.71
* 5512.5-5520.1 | 6.55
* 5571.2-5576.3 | 7.47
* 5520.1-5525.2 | 5.88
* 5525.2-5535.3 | 5.83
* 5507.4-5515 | 6.96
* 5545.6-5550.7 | 6.44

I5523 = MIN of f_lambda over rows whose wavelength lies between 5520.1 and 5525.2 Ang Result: 5.619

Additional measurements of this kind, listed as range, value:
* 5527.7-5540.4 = 4.876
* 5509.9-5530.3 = 5.128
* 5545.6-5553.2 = 5.63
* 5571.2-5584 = 6.232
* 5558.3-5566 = 6.68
